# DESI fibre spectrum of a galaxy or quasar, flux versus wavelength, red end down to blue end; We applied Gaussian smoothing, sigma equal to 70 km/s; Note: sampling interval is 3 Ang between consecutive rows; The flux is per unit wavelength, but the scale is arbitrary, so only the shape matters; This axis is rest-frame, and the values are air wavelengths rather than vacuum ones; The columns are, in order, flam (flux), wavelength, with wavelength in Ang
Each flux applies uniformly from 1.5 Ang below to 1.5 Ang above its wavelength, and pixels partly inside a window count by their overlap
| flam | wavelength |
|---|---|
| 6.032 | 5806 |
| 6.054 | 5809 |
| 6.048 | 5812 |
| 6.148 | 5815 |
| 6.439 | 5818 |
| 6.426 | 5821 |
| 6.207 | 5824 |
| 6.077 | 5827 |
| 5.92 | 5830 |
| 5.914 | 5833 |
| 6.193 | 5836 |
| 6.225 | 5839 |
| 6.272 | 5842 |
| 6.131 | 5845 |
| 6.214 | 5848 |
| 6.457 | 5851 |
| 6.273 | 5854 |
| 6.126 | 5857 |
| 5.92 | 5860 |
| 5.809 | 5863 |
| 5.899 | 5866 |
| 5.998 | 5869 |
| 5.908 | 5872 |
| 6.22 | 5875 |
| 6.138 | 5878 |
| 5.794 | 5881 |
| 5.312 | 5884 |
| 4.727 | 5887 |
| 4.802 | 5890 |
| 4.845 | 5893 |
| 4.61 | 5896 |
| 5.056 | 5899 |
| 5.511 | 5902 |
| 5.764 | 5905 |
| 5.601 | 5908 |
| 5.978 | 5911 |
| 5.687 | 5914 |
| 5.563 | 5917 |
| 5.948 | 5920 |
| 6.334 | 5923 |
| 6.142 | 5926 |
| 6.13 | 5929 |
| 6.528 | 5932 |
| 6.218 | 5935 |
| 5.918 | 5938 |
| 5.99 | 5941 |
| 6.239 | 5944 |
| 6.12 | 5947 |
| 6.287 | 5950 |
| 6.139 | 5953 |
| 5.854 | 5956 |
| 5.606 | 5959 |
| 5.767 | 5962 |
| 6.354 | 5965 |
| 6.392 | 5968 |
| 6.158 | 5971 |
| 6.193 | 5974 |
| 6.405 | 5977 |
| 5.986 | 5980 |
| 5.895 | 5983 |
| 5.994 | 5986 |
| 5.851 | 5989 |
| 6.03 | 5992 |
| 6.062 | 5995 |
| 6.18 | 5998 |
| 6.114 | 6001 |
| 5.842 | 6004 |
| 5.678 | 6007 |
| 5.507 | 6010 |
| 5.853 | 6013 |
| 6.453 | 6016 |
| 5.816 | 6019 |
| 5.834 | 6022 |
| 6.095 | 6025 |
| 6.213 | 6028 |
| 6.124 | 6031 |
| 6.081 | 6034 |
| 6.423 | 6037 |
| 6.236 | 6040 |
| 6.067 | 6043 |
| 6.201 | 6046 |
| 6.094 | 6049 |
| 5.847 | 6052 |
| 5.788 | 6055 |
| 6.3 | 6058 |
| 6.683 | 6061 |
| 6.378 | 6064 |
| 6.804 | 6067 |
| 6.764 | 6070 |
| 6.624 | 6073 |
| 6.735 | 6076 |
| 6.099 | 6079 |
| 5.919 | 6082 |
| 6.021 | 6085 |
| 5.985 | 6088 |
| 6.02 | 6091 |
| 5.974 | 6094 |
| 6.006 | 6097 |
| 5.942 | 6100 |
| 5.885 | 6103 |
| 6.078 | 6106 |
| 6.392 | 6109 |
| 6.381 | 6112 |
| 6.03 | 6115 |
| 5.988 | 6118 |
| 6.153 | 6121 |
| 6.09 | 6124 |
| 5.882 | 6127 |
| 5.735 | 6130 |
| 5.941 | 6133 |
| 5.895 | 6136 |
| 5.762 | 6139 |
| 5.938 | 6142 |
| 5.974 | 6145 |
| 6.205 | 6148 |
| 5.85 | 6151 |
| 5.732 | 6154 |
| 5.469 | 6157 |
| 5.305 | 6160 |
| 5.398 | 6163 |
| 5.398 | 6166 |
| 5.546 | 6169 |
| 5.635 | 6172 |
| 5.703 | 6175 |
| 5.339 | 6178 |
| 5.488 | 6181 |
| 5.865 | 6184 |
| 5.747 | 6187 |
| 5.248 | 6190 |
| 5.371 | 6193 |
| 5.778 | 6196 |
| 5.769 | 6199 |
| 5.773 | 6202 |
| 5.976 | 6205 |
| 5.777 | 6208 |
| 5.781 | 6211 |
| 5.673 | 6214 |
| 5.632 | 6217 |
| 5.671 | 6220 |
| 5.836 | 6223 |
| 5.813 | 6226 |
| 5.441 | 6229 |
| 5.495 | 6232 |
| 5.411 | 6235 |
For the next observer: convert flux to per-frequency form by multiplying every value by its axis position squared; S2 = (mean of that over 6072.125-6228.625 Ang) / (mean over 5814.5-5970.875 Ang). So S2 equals 1.1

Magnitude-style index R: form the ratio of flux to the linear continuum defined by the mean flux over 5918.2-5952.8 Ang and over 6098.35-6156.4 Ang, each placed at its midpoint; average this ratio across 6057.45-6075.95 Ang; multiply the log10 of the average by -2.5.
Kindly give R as -0.099 mag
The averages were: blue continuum 6.16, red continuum 5.98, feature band 6.62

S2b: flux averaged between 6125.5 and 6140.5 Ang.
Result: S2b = 5.84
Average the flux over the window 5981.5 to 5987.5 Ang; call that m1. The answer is 5.94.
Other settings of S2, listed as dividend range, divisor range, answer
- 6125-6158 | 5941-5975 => 1.02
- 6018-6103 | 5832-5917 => 1.14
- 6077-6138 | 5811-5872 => 1.07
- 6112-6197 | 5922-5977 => 1.00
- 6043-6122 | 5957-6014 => 1.07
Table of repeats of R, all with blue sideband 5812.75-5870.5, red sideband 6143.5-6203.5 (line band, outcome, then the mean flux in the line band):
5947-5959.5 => -0.01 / 6.02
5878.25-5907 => 0.16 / 5.21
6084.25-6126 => -0.06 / 6.07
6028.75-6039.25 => -0.07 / 6.21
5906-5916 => 0.05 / 5.75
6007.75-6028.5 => -0.01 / 5.94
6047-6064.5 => -0.07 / 6.17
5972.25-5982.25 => -0.04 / 6.17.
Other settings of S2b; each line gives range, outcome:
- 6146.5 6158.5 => 5.81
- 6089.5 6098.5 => 6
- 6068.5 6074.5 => 6.69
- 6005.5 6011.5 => 5.59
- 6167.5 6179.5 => 5.56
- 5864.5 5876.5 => 6.01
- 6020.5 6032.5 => 6.07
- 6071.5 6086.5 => 6.28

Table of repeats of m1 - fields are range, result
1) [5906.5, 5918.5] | 5.71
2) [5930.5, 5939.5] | 6.22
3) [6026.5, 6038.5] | 6.21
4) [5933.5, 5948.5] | 6.1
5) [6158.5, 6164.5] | 5.35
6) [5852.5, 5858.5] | 6.2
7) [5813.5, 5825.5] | 6.3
